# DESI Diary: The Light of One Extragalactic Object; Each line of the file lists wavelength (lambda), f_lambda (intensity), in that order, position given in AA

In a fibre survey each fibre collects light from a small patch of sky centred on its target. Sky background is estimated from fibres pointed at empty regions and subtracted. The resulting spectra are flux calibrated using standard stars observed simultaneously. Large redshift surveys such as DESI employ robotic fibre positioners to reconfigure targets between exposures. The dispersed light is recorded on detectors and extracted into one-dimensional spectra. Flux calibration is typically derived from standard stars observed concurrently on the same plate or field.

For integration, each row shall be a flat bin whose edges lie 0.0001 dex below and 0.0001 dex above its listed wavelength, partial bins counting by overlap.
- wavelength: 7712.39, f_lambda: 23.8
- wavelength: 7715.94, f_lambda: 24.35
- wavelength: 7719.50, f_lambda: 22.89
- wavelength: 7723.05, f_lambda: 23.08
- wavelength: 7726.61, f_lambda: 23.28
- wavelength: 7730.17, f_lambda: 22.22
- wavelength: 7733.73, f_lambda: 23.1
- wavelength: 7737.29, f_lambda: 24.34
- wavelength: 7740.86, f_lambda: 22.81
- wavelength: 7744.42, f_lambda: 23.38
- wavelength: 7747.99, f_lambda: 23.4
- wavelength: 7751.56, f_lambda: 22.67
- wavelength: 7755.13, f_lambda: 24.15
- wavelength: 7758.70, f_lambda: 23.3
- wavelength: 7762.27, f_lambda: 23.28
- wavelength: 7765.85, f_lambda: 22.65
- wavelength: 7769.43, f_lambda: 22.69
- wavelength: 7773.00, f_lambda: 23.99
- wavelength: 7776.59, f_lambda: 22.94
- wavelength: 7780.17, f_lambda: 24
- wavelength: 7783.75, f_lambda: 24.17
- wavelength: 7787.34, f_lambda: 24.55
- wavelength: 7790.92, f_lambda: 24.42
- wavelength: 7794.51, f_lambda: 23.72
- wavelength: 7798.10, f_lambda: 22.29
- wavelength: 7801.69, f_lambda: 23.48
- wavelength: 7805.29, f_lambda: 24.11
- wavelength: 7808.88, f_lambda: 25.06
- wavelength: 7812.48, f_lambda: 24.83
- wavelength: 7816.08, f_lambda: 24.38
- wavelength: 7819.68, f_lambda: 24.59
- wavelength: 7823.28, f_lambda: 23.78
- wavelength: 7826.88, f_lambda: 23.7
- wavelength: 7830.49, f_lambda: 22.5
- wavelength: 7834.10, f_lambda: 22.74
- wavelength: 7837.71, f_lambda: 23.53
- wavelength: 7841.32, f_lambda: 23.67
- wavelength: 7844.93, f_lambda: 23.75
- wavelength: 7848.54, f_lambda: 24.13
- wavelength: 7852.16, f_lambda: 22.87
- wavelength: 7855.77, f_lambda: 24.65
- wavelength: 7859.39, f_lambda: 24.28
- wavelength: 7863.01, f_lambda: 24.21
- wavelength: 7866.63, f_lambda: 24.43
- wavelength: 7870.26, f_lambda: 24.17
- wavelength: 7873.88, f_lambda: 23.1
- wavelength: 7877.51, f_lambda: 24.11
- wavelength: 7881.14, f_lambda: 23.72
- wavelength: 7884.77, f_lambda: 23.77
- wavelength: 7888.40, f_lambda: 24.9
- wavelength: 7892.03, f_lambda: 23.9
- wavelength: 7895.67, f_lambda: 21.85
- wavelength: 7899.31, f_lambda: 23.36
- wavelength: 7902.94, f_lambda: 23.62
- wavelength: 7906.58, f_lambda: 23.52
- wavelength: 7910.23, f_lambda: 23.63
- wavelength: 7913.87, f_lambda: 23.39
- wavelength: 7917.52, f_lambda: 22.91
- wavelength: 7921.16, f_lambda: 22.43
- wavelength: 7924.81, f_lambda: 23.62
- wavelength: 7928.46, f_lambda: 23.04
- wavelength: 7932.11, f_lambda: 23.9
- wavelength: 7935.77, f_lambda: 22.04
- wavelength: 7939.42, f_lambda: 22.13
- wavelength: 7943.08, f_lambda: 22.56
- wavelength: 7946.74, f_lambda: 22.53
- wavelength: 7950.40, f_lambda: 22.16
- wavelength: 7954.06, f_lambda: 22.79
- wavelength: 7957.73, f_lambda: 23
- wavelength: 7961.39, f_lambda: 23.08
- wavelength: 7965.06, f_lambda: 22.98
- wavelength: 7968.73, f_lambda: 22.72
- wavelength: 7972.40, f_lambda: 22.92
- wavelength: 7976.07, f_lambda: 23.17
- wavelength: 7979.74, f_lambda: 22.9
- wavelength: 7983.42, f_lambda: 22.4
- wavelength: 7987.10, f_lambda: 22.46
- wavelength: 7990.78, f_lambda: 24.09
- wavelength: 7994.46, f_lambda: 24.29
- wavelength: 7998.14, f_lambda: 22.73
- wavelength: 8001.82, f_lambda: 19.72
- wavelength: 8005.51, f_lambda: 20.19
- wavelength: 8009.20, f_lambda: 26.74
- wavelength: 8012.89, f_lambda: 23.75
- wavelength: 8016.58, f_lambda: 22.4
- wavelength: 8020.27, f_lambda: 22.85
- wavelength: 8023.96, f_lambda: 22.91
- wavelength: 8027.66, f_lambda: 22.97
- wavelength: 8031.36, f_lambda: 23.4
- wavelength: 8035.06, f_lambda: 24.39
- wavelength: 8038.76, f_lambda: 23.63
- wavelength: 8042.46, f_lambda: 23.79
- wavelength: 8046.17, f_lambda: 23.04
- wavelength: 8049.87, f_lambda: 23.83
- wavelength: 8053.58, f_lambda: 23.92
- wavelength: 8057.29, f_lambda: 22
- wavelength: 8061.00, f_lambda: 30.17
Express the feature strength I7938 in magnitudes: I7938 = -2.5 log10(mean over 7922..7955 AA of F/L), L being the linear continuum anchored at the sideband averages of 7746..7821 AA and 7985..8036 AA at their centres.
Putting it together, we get 0.02 mag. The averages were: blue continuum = 23.7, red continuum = 23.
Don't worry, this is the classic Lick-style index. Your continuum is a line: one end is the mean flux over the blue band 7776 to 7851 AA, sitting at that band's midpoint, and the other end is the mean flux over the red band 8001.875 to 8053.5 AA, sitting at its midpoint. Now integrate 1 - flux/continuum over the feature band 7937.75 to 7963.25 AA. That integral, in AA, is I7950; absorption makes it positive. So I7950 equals 0.93 AA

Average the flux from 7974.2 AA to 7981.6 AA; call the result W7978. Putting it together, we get 23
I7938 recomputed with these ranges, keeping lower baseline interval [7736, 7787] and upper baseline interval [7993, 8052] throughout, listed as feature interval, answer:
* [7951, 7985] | 0.02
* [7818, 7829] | -0.03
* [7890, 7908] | 0.00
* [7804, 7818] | -0.06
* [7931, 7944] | 0.03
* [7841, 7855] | -0.02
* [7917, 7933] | 0.00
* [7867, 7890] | -0.03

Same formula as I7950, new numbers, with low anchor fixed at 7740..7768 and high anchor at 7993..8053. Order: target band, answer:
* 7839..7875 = -1.1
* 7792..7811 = -0.5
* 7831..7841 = 0.0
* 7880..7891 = -0.4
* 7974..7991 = 0.2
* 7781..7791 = -0.5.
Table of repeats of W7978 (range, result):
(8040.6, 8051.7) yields 23.6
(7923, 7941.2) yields 22.9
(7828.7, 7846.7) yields 23.2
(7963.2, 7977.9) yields 22.9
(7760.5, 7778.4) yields 23.1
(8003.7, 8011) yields 23.5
